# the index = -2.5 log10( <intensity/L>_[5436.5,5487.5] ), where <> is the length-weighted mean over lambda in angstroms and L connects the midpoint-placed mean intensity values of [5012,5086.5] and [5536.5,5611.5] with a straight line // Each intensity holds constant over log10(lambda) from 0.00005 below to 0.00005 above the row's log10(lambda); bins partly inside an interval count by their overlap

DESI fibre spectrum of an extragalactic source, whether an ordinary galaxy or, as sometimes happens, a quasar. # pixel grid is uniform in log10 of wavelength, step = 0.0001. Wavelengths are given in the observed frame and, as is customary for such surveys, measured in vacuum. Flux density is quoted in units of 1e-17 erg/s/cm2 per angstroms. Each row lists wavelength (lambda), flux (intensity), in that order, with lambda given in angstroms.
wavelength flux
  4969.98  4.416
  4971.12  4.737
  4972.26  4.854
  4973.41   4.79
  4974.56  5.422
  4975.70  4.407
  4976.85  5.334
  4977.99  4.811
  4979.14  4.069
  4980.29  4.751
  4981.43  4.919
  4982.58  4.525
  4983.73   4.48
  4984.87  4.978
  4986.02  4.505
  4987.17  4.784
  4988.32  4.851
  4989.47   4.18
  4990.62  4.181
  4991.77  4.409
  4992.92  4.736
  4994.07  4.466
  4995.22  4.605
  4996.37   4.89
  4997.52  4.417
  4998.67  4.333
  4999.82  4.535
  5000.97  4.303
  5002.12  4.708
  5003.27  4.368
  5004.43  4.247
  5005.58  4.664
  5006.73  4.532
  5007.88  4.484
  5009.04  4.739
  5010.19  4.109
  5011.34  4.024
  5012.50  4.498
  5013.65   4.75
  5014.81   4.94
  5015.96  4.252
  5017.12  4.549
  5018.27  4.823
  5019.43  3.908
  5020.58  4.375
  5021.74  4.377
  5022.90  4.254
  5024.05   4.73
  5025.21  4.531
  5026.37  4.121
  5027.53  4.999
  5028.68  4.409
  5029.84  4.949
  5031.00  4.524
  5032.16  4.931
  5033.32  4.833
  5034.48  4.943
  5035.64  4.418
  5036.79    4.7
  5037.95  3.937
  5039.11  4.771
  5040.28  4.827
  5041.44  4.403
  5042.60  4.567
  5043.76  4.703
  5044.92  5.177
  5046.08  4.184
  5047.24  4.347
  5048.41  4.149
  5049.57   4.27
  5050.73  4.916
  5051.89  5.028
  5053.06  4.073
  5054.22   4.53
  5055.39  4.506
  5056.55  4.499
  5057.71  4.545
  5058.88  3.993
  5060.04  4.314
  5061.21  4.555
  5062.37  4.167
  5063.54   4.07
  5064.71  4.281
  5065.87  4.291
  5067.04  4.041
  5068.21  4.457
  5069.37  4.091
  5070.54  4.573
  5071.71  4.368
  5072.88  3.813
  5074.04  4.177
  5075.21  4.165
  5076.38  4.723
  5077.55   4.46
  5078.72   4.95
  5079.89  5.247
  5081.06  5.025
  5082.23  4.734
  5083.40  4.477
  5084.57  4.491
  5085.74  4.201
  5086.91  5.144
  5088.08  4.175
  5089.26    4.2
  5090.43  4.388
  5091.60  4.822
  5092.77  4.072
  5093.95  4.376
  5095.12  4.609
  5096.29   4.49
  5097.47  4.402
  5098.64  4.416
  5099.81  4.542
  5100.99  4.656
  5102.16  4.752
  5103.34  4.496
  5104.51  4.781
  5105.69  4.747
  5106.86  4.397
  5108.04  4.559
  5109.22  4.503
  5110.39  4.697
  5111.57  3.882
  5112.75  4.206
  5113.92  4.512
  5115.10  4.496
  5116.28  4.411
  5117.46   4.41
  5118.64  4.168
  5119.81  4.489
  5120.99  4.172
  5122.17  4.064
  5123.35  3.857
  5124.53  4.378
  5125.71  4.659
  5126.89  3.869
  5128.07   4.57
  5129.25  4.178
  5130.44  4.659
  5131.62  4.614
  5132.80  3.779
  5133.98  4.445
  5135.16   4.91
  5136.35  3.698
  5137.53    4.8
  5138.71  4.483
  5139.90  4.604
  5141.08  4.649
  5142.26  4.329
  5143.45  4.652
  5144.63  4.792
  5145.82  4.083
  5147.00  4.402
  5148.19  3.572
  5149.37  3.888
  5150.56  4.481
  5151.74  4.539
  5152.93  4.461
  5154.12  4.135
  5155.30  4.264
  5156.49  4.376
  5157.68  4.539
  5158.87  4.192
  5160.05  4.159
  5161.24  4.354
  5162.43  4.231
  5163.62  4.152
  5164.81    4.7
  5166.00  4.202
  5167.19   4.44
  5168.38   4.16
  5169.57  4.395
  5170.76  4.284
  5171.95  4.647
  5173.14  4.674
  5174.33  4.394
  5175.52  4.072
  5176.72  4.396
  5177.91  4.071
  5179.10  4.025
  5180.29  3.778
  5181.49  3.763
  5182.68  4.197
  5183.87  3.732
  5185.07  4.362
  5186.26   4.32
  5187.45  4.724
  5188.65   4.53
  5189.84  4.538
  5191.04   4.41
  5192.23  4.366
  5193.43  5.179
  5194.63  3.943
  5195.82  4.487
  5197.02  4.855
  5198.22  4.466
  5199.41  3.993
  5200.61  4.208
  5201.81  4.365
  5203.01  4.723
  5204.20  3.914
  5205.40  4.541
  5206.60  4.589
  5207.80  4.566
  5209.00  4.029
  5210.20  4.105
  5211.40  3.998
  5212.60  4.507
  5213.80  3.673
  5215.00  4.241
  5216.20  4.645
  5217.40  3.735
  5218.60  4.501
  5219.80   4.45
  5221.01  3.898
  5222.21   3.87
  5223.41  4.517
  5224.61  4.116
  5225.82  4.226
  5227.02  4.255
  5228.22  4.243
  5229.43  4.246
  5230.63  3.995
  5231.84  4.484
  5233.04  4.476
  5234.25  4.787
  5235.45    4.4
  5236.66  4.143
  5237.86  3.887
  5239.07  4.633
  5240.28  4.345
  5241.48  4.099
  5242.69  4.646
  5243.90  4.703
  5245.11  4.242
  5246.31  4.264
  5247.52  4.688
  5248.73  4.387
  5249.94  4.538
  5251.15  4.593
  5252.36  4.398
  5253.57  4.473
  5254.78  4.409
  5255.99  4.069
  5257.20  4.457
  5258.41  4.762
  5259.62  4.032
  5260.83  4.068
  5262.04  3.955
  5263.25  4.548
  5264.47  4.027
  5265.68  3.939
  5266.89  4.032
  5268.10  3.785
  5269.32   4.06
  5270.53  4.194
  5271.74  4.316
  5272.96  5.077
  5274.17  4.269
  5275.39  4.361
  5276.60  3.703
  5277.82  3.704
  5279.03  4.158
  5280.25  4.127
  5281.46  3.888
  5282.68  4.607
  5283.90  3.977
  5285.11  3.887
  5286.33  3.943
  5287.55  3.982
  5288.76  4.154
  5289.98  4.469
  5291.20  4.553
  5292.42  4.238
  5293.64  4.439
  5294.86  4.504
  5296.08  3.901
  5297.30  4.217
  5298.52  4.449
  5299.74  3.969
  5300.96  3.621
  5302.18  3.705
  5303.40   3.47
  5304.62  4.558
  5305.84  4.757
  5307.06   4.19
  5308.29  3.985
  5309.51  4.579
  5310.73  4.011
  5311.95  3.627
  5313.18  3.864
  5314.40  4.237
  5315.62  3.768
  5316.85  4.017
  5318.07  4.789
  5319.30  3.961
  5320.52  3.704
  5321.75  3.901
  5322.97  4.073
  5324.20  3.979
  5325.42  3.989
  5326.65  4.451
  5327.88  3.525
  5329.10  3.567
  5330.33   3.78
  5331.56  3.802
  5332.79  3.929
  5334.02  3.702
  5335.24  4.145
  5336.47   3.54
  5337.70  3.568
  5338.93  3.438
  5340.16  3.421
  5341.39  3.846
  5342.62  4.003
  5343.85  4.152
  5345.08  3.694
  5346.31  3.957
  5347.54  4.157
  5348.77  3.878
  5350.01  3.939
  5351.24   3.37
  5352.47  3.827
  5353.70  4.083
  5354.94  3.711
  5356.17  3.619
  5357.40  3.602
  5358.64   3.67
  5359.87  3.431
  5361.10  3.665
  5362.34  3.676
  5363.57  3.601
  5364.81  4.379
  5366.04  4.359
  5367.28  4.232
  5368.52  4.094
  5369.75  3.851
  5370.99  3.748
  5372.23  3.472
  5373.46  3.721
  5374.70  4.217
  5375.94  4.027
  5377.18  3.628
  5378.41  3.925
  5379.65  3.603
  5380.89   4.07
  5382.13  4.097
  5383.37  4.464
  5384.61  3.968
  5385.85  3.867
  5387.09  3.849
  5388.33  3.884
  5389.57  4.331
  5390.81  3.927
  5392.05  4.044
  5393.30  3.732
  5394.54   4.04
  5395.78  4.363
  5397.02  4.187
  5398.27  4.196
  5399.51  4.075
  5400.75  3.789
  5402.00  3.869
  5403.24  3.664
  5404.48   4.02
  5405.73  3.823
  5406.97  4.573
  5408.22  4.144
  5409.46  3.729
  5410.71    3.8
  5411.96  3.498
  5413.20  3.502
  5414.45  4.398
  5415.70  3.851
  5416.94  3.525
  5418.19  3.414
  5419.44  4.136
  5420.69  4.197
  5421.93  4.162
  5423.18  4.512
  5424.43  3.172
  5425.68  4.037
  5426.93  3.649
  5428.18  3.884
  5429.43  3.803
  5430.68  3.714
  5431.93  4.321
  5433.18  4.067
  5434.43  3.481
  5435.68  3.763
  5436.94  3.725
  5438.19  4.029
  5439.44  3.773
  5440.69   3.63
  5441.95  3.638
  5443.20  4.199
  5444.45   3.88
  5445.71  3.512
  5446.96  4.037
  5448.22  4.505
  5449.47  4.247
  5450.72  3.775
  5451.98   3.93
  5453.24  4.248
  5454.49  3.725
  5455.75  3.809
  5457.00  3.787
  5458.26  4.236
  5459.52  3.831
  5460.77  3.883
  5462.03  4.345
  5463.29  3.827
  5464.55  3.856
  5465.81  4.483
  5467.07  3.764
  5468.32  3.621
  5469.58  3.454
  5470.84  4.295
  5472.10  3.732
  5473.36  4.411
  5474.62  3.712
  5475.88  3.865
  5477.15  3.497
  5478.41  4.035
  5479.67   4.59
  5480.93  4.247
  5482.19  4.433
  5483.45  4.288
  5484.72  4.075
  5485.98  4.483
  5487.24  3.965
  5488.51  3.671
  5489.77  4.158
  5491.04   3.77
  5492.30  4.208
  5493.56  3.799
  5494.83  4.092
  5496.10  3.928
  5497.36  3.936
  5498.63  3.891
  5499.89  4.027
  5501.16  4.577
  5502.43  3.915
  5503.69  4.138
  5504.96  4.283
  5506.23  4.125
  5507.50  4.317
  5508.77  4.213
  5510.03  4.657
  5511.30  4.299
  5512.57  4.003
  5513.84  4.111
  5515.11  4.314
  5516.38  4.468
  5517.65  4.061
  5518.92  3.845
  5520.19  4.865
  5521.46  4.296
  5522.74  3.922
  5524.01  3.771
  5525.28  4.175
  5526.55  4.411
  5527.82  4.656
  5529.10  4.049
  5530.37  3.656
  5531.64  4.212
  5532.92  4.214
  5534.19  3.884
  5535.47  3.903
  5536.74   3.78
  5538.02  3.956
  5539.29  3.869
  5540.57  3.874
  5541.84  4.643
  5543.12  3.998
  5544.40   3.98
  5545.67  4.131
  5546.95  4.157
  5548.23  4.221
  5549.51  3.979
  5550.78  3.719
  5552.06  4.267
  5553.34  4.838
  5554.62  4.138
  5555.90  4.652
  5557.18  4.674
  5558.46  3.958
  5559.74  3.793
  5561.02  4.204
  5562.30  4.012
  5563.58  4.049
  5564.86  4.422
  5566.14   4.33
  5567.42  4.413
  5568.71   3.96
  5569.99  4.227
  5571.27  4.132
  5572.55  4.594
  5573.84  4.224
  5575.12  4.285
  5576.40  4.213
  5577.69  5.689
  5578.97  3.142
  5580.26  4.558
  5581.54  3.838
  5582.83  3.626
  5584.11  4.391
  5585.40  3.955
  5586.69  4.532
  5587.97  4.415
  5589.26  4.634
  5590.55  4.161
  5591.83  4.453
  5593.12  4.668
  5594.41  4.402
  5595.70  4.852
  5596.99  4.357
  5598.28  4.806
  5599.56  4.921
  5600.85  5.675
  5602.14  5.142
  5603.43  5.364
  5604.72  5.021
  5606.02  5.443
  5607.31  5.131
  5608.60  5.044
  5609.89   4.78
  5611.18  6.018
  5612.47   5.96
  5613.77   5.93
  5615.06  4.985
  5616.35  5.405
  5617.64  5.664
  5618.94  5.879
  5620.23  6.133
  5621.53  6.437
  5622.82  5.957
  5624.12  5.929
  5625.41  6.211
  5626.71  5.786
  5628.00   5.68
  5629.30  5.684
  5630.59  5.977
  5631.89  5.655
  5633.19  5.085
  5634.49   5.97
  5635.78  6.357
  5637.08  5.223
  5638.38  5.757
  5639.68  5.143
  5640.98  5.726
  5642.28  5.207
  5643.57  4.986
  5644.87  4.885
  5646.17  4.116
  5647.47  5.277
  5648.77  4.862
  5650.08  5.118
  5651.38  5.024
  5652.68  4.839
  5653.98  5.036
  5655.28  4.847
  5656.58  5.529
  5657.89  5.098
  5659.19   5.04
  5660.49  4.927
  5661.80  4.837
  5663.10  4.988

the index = 0.116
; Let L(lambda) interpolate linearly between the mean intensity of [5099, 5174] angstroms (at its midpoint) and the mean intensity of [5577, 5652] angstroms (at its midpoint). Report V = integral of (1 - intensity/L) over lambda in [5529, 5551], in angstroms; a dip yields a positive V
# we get 4.45 angstroms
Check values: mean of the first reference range 4.38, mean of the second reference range 5.16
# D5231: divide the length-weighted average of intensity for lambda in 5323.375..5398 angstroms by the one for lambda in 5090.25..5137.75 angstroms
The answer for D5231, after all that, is 0.88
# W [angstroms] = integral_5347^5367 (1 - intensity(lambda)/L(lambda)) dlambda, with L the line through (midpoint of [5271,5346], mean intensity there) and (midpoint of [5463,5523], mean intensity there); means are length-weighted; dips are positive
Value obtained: 1.2 angstroms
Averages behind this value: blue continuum 4.04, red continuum 4.1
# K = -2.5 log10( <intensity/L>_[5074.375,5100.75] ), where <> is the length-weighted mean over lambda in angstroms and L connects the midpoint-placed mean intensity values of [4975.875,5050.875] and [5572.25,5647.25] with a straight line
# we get 0.02 mag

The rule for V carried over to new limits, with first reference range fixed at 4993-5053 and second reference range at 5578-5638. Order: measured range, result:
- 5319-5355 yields 7.7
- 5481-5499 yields 3.5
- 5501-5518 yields 2.7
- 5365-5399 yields 6.4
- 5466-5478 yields 2.8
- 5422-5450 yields 6.1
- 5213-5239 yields 2.8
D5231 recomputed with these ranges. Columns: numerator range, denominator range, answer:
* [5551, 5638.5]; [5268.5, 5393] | 1.23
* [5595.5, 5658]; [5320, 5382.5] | 1.40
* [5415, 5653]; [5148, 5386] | 1.06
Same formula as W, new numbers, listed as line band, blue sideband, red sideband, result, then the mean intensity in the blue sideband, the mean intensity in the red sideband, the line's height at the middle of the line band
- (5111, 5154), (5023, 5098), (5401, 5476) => 0.5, 4.5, 3.91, 4.38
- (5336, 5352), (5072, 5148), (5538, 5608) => 2.3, 4.45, 4.39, 4.42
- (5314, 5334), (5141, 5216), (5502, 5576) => 1.4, 4.31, 4.18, 4.26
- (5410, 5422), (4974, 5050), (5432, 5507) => 0.7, 4.56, 3.99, 4.06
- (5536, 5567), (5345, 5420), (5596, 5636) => 5.7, 3.9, 5.55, 5.09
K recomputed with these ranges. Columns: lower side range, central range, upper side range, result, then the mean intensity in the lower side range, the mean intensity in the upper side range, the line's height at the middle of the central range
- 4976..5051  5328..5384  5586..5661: 0.28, 4.55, 5.26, 4.95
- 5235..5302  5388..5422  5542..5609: 0.09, 4.24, 4.42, 4.32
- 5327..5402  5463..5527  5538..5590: 0.00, 3.88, 4.22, 4.1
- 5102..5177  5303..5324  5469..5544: 0.04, 4.37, 4.1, 4.24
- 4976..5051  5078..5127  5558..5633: 0.03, 4.55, 4.89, 4.6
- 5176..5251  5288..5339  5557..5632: 0.11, 4.31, 4.88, 4.46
